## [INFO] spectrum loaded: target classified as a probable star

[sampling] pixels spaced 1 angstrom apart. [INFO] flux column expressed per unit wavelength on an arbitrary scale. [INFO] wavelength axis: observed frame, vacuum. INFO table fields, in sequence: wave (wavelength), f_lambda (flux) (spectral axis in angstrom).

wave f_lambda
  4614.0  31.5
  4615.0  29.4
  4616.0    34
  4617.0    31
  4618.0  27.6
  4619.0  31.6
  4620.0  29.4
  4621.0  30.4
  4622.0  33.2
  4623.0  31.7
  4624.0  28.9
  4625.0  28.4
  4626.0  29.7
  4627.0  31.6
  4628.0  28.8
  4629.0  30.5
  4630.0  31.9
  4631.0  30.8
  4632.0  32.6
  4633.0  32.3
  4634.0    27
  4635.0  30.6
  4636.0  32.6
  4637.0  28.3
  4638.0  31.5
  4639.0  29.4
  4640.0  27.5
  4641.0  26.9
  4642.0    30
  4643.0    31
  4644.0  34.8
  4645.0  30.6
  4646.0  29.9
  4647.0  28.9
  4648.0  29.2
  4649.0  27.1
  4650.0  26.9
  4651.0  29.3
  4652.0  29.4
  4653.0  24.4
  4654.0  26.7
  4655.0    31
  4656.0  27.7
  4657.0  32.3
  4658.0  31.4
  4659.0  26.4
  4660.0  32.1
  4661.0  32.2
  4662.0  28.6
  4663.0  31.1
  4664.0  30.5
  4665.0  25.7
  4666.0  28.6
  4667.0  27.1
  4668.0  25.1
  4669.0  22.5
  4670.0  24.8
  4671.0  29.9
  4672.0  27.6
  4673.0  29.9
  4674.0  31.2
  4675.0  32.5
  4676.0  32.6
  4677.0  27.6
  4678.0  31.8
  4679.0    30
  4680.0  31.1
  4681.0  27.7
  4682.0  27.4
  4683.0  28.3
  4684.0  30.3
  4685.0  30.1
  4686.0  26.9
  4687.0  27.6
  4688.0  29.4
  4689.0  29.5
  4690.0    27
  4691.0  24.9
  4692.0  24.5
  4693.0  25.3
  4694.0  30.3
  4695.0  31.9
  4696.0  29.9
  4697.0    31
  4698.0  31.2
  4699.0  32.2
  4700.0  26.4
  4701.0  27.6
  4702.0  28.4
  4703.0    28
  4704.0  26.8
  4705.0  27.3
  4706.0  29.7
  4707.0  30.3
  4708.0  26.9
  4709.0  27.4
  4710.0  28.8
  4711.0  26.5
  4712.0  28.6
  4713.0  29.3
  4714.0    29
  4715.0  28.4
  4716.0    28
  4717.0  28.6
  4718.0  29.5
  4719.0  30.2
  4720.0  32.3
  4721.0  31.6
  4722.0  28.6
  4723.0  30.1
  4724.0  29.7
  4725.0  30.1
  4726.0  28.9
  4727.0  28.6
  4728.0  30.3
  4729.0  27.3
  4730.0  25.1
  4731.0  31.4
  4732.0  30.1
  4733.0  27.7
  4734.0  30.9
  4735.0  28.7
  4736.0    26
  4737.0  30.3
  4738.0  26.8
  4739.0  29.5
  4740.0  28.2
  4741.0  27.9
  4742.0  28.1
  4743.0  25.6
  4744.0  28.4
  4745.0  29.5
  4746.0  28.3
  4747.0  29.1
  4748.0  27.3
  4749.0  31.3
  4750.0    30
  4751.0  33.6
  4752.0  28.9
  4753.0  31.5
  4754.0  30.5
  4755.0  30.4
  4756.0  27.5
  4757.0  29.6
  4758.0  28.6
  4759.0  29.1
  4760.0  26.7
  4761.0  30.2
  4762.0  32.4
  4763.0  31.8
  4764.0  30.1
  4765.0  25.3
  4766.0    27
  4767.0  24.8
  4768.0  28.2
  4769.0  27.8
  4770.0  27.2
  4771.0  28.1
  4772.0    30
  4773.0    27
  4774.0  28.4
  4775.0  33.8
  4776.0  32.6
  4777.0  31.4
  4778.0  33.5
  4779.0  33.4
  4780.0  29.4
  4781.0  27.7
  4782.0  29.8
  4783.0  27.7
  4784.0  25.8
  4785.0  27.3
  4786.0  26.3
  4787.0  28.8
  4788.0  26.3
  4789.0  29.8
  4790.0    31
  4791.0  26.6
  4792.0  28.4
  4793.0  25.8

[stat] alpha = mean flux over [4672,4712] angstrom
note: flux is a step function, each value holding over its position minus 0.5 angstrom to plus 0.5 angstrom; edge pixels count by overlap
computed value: 28.9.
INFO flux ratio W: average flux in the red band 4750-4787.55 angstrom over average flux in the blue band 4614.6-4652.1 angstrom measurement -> 0.97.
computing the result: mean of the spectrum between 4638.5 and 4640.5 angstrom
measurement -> 28.4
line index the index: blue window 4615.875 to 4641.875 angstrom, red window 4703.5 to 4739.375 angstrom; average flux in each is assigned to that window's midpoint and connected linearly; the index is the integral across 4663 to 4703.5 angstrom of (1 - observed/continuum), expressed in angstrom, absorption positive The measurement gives 1.1 angstrom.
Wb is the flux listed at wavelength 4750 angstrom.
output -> 30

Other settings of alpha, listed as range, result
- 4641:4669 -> 29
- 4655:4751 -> 28.9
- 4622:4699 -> 29.3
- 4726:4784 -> 29.1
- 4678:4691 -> 28.7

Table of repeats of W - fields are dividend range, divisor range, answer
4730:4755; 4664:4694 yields 1.03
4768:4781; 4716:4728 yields 1.01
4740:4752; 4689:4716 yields 1.02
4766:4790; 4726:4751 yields 1.01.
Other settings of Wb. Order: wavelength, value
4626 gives 29.7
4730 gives 25.1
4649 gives 27.1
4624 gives 28.9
